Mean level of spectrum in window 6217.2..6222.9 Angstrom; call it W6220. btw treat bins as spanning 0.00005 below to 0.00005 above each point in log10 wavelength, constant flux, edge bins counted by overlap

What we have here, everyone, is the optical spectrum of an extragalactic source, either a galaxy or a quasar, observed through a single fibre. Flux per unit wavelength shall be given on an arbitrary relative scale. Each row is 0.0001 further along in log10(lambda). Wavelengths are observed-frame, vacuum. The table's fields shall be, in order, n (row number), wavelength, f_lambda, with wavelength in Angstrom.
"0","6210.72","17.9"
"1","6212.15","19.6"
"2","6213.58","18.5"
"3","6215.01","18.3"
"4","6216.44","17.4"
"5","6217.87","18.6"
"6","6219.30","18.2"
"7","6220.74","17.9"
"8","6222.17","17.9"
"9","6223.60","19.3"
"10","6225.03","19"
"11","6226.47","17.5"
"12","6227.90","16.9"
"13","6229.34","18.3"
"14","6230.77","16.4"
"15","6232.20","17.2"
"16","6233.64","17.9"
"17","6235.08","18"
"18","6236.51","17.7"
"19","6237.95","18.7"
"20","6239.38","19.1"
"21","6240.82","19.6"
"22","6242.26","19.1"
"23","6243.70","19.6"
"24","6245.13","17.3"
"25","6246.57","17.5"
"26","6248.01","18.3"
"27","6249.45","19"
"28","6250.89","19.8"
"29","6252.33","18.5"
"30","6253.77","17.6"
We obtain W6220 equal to 18.1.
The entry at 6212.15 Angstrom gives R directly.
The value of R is 19.6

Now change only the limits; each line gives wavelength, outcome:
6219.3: 18.2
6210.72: 17.9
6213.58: 18.5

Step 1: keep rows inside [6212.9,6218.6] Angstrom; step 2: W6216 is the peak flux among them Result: 18.6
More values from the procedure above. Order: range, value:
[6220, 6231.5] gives 19.3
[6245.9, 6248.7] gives 18.3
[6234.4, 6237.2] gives 18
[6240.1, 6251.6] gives 19.8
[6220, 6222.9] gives 17.9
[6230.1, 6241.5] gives 19.6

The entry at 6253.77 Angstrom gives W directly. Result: 17.6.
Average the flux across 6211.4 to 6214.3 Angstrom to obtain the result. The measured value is 19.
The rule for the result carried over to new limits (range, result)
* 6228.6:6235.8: 17.6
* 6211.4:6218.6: 18.5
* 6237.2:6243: 19.1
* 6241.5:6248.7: 18.4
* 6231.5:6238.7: 17.9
